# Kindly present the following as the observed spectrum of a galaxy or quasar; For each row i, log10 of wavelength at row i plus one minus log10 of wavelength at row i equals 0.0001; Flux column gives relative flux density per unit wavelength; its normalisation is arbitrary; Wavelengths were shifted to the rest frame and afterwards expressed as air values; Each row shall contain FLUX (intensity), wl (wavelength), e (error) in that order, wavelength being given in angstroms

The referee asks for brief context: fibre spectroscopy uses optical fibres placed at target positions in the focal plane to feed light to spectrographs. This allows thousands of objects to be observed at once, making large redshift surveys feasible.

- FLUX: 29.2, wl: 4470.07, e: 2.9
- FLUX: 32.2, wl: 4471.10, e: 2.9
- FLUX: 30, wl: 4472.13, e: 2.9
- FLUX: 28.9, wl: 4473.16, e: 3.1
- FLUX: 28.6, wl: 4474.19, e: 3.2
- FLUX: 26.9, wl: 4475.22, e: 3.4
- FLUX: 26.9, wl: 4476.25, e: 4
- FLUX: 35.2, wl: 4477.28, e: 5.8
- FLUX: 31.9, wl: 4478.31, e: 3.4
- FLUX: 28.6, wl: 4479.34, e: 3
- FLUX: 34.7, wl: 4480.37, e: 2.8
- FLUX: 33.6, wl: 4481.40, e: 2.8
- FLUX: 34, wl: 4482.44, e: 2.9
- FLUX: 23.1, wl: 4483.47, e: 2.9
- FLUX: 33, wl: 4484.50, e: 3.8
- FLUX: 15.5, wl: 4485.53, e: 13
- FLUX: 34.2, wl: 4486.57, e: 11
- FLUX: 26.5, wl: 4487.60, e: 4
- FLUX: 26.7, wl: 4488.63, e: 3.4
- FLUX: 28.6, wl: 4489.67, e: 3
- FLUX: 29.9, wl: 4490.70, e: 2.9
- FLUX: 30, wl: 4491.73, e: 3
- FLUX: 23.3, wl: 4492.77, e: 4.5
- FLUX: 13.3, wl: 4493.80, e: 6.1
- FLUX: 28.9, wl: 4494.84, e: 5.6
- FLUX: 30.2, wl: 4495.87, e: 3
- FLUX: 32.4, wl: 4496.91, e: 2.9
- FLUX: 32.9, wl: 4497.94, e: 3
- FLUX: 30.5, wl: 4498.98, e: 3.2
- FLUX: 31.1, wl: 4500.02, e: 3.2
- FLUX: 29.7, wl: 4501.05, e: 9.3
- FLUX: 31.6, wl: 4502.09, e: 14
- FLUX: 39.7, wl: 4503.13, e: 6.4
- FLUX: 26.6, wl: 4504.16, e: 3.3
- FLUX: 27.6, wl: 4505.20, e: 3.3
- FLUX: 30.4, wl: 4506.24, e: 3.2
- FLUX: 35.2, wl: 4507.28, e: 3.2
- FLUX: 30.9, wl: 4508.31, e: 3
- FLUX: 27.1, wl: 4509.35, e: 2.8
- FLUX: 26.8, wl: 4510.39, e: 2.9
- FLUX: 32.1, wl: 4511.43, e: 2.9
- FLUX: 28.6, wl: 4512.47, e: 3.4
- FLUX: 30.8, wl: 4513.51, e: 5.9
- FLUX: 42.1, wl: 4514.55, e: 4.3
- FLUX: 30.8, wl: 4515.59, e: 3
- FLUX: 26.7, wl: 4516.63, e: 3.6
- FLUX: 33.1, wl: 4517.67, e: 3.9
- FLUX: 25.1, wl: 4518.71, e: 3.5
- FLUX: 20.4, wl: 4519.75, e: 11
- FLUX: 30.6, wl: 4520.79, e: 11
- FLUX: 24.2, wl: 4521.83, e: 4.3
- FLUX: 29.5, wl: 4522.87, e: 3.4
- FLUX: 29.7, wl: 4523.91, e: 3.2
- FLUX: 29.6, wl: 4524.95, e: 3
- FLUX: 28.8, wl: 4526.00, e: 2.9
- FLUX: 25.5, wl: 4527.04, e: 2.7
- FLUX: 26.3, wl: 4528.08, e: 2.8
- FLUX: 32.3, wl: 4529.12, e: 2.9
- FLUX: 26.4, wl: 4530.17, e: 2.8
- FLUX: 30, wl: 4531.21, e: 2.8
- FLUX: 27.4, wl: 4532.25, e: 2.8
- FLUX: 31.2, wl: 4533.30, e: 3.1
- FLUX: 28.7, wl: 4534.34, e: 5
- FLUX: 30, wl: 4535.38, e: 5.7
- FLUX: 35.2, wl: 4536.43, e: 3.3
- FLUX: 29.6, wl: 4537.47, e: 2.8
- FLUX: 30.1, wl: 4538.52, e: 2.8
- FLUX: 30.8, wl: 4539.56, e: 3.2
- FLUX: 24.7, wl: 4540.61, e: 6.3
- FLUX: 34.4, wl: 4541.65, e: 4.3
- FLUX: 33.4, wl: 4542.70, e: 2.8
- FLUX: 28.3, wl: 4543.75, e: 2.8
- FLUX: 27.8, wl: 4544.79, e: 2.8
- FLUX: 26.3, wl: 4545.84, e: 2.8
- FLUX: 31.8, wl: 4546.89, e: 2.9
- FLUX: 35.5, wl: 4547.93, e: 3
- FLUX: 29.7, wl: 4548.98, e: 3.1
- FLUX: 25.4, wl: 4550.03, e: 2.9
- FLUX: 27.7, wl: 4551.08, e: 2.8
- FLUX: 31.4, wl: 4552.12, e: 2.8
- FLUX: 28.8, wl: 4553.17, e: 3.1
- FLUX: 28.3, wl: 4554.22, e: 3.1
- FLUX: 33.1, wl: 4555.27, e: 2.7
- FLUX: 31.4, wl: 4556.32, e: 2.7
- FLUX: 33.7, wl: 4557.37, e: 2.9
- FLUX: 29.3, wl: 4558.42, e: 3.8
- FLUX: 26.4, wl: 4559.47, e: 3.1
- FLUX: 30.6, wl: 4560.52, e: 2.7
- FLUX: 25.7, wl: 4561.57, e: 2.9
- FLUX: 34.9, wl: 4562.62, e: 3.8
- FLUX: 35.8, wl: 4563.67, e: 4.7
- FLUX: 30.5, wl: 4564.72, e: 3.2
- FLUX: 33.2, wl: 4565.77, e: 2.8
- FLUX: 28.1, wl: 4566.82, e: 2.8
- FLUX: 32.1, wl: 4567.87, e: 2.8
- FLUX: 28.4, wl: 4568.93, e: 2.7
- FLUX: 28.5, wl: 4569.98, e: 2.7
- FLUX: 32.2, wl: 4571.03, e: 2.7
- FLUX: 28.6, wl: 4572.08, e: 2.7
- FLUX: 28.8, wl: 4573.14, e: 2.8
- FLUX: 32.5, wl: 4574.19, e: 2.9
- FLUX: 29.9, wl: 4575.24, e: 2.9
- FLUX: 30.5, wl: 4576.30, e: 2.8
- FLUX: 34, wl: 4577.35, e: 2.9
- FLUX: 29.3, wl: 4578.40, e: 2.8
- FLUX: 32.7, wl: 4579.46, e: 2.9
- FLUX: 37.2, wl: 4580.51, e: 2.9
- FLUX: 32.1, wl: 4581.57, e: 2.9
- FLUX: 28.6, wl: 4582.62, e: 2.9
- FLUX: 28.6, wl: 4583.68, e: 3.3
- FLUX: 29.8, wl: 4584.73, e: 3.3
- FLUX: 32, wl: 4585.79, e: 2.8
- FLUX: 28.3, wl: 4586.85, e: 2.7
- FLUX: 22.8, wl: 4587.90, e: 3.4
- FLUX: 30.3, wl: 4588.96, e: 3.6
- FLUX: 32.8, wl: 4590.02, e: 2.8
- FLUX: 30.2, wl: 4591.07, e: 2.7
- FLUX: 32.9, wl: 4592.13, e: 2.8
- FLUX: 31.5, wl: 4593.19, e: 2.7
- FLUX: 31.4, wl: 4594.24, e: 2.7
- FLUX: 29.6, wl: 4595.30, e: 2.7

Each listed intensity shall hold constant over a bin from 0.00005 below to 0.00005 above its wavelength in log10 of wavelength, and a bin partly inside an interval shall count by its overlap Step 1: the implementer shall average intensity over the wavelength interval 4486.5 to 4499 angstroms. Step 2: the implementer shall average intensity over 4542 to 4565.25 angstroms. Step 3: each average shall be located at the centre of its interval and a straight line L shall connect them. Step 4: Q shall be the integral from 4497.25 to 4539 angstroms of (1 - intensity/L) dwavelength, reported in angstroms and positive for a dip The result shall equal -1.4 angstroms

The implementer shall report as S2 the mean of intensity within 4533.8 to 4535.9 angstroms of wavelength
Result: 29.5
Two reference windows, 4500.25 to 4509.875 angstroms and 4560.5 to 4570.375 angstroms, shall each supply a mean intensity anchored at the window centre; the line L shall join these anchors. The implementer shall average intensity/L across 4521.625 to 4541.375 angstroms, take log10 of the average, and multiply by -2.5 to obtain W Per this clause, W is 0.07 mag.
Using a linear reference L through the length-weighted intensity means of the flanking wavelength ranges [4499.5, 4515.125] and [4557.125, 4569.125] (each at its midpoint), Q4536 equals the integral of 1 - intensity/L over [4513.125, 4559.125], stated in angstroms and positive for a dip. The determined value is 2.0 angstroms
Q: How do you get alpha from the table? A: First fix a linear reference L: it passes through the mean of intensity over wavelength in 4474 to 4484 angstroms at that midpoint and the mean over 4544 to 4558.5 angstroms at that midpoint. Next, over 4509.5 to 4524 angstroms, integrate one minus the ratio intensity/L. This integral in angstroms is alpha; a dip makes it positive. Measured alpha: 0.46 angstroms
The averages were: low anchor 30.4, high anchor 30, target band 29.3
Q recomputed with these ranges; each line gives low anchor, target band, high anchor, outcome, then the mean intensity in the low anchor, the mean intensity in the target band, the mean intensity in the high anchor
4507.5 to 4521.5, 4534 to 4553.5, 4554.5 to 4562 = -0.1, 29.7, 30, 30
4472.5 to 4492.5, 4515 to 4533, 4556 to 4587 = 1.1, 29.2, 28.1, 30.8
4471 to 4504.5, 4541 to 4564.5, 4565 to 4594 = -0.1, 29.4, 30.4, 30.6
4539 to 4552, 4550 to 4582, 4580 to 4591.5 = -0.8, 29.7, 30.8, 30.2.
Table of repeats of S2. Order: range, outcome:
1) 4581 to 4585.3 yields 29.8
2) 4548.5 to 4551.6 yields 27.6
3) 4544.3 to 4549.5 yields 30.2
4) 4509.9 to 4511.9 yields 29.4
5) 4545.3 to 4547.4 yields 28.9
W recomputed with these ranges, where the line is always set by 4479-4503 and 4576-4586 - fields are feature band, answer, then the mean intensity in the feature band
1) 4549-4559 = 0.03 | 29.9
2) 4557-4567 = 0.00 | 30.9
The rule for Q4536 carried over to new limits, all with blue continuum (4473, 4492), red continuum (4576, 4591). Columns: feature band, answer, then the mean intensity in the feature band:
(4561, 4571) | -0.1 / 30.9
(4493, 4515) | -0.5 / 30.3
